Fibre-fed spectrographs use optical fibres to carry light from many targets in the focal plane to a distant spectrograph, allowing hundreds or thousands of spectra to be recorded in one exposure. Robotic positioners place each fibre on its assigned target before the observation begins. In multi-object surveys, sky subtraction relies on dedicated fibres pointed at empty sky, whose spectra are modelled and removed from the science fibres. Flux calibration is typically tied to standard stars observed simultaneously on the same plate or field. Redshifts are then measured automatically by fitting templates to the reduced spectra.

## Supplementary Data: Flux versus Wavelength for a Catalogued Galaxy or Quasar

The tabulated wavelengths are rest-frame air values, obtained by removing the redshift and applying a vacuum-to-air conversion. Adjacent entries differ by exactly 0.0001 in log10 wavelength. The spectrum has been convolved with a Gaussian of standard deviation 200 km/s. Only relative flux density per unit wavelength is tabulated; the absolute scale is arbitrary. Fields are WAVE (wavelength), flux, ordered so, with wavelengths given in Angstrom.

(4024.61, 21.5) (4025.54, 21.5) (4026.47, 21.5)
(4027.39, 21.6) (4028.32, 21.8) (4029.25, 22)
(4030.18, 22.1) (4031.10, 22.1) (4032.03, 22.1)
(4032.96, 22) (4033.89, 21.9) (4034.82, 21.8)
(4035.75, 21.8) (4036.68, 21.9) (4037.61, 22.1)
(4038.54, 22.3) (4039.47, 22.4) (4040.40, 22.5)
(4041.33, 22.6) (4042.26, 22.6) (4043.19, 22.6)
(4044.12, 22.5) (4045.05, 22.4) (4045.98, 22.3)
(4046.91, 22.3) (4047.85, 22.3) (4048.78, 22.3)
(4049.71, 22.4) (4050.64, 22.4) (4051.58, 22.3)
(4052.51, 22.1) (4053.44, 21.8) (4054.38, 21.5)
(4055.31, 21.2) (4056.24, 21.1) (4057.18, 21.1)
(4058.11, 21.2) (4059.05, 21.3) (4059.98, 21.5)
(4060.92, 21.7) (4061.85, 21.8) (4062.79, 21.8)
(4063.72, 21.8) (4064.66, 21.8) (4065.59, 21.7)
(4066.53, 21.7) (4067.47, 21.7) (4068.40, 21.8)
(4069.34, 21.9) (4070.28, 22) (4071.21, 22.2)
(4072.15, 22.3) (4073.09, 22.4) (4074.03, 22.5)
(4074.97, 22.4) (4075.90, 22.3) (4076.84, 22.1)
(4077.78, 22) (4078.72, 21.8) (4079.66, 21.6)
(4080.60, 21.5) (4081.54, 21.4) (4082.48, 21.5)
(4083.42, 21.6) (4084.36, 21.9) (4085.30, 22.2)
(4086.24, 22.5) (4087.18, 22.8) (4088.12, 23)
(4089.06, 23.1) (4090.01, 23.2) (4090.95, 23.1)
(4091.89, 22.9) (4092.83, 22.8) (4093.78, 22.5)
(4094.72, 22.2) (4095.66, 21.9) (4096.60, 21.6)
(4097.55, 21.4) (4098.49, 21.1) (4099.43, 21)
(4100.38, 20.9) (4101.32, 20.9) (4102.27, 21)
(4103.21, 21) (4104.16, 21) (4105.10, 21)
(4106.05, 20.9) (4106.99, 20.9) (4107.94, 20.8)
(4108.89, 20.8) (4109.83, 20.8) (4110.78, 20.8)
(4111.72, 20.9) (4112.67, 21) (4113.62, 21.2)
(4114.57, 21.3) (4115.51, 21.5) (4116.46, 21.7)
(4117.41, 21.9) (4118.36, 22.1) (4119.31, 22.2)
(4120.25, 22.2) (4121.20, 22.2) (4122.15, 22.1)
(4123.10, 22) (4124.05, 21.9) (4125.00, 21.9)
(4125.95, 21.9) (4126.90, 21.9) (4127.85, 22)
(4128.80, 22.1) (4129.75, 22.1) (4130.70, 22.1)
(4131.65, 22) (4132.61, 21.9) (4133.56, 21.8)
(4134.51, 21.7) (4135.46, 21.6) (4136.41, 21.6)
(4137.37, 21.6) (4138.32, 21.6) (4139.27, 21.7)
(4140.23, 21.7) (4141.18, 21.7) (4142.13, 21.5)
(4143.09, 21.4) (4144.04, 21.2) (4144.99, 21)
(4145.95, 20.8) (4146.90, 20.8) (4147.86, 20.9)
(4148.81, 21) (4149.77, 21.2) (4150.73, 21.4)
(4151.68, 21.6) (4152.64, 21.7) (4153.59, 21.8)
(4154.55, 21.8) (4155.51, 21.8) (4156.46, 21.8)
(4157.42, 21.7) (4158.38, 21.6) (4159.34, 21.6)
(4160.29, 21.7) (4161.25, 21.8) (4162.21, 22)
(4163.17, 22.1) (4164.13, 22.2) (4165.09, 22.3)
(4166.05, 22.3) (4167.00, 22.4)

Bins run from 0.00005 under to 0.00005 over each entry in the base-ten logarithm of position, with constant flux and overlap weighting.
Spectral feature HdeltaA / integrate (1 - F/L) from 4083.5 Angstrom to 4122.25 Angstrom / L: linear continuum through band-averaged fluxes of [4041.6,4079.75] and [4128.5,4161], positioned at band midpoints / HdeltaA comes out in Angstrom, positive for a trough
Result 0.1 Angstrom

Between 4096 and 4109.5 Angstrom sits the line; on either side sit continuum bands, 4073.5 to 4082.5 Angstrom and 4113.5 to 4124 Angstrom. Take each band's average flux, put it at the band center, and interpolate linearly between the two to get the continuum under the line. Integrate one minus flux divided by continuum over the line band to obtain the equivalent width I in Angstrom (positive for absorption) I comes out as 0.5 Angstrom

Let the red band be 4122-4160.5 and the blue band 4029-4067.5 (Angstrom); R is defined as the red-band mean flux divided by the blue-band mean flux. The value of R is 0.98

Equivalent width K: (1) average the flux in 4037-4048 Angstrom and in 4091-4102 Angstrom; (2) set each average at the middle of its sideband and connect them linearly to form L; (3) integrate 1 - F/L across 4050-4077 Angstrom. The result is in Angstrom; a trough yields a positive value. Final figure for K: 0.4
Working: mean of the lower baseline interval 22.4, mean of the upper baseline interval 21.8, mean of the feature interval 21.8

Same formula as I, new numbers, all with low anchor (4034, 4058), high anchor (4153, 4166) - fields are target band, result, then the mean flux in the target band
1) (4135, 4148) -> 0.31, 21.4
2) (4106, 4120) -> 0.43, 21.3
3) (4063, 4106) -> 0.18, 21.9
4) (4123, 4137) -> 0.02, 21.9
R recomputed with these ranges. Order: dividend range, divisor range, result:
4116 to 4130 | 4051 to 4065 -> 1.02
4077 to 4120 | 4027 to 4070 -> 0.99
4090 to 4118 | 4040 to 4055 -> 0.96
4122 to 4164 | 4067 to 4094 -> 0.97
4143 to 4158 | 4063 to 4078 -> 0.97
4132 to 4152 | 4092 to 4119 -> 1.00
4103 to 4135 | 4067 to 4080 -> 0.98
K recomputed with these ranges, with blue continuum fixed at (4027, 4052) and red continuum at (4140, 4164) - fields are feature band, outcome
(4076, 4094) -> -0.3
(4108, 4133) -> 0.0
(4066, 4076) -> 0.0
